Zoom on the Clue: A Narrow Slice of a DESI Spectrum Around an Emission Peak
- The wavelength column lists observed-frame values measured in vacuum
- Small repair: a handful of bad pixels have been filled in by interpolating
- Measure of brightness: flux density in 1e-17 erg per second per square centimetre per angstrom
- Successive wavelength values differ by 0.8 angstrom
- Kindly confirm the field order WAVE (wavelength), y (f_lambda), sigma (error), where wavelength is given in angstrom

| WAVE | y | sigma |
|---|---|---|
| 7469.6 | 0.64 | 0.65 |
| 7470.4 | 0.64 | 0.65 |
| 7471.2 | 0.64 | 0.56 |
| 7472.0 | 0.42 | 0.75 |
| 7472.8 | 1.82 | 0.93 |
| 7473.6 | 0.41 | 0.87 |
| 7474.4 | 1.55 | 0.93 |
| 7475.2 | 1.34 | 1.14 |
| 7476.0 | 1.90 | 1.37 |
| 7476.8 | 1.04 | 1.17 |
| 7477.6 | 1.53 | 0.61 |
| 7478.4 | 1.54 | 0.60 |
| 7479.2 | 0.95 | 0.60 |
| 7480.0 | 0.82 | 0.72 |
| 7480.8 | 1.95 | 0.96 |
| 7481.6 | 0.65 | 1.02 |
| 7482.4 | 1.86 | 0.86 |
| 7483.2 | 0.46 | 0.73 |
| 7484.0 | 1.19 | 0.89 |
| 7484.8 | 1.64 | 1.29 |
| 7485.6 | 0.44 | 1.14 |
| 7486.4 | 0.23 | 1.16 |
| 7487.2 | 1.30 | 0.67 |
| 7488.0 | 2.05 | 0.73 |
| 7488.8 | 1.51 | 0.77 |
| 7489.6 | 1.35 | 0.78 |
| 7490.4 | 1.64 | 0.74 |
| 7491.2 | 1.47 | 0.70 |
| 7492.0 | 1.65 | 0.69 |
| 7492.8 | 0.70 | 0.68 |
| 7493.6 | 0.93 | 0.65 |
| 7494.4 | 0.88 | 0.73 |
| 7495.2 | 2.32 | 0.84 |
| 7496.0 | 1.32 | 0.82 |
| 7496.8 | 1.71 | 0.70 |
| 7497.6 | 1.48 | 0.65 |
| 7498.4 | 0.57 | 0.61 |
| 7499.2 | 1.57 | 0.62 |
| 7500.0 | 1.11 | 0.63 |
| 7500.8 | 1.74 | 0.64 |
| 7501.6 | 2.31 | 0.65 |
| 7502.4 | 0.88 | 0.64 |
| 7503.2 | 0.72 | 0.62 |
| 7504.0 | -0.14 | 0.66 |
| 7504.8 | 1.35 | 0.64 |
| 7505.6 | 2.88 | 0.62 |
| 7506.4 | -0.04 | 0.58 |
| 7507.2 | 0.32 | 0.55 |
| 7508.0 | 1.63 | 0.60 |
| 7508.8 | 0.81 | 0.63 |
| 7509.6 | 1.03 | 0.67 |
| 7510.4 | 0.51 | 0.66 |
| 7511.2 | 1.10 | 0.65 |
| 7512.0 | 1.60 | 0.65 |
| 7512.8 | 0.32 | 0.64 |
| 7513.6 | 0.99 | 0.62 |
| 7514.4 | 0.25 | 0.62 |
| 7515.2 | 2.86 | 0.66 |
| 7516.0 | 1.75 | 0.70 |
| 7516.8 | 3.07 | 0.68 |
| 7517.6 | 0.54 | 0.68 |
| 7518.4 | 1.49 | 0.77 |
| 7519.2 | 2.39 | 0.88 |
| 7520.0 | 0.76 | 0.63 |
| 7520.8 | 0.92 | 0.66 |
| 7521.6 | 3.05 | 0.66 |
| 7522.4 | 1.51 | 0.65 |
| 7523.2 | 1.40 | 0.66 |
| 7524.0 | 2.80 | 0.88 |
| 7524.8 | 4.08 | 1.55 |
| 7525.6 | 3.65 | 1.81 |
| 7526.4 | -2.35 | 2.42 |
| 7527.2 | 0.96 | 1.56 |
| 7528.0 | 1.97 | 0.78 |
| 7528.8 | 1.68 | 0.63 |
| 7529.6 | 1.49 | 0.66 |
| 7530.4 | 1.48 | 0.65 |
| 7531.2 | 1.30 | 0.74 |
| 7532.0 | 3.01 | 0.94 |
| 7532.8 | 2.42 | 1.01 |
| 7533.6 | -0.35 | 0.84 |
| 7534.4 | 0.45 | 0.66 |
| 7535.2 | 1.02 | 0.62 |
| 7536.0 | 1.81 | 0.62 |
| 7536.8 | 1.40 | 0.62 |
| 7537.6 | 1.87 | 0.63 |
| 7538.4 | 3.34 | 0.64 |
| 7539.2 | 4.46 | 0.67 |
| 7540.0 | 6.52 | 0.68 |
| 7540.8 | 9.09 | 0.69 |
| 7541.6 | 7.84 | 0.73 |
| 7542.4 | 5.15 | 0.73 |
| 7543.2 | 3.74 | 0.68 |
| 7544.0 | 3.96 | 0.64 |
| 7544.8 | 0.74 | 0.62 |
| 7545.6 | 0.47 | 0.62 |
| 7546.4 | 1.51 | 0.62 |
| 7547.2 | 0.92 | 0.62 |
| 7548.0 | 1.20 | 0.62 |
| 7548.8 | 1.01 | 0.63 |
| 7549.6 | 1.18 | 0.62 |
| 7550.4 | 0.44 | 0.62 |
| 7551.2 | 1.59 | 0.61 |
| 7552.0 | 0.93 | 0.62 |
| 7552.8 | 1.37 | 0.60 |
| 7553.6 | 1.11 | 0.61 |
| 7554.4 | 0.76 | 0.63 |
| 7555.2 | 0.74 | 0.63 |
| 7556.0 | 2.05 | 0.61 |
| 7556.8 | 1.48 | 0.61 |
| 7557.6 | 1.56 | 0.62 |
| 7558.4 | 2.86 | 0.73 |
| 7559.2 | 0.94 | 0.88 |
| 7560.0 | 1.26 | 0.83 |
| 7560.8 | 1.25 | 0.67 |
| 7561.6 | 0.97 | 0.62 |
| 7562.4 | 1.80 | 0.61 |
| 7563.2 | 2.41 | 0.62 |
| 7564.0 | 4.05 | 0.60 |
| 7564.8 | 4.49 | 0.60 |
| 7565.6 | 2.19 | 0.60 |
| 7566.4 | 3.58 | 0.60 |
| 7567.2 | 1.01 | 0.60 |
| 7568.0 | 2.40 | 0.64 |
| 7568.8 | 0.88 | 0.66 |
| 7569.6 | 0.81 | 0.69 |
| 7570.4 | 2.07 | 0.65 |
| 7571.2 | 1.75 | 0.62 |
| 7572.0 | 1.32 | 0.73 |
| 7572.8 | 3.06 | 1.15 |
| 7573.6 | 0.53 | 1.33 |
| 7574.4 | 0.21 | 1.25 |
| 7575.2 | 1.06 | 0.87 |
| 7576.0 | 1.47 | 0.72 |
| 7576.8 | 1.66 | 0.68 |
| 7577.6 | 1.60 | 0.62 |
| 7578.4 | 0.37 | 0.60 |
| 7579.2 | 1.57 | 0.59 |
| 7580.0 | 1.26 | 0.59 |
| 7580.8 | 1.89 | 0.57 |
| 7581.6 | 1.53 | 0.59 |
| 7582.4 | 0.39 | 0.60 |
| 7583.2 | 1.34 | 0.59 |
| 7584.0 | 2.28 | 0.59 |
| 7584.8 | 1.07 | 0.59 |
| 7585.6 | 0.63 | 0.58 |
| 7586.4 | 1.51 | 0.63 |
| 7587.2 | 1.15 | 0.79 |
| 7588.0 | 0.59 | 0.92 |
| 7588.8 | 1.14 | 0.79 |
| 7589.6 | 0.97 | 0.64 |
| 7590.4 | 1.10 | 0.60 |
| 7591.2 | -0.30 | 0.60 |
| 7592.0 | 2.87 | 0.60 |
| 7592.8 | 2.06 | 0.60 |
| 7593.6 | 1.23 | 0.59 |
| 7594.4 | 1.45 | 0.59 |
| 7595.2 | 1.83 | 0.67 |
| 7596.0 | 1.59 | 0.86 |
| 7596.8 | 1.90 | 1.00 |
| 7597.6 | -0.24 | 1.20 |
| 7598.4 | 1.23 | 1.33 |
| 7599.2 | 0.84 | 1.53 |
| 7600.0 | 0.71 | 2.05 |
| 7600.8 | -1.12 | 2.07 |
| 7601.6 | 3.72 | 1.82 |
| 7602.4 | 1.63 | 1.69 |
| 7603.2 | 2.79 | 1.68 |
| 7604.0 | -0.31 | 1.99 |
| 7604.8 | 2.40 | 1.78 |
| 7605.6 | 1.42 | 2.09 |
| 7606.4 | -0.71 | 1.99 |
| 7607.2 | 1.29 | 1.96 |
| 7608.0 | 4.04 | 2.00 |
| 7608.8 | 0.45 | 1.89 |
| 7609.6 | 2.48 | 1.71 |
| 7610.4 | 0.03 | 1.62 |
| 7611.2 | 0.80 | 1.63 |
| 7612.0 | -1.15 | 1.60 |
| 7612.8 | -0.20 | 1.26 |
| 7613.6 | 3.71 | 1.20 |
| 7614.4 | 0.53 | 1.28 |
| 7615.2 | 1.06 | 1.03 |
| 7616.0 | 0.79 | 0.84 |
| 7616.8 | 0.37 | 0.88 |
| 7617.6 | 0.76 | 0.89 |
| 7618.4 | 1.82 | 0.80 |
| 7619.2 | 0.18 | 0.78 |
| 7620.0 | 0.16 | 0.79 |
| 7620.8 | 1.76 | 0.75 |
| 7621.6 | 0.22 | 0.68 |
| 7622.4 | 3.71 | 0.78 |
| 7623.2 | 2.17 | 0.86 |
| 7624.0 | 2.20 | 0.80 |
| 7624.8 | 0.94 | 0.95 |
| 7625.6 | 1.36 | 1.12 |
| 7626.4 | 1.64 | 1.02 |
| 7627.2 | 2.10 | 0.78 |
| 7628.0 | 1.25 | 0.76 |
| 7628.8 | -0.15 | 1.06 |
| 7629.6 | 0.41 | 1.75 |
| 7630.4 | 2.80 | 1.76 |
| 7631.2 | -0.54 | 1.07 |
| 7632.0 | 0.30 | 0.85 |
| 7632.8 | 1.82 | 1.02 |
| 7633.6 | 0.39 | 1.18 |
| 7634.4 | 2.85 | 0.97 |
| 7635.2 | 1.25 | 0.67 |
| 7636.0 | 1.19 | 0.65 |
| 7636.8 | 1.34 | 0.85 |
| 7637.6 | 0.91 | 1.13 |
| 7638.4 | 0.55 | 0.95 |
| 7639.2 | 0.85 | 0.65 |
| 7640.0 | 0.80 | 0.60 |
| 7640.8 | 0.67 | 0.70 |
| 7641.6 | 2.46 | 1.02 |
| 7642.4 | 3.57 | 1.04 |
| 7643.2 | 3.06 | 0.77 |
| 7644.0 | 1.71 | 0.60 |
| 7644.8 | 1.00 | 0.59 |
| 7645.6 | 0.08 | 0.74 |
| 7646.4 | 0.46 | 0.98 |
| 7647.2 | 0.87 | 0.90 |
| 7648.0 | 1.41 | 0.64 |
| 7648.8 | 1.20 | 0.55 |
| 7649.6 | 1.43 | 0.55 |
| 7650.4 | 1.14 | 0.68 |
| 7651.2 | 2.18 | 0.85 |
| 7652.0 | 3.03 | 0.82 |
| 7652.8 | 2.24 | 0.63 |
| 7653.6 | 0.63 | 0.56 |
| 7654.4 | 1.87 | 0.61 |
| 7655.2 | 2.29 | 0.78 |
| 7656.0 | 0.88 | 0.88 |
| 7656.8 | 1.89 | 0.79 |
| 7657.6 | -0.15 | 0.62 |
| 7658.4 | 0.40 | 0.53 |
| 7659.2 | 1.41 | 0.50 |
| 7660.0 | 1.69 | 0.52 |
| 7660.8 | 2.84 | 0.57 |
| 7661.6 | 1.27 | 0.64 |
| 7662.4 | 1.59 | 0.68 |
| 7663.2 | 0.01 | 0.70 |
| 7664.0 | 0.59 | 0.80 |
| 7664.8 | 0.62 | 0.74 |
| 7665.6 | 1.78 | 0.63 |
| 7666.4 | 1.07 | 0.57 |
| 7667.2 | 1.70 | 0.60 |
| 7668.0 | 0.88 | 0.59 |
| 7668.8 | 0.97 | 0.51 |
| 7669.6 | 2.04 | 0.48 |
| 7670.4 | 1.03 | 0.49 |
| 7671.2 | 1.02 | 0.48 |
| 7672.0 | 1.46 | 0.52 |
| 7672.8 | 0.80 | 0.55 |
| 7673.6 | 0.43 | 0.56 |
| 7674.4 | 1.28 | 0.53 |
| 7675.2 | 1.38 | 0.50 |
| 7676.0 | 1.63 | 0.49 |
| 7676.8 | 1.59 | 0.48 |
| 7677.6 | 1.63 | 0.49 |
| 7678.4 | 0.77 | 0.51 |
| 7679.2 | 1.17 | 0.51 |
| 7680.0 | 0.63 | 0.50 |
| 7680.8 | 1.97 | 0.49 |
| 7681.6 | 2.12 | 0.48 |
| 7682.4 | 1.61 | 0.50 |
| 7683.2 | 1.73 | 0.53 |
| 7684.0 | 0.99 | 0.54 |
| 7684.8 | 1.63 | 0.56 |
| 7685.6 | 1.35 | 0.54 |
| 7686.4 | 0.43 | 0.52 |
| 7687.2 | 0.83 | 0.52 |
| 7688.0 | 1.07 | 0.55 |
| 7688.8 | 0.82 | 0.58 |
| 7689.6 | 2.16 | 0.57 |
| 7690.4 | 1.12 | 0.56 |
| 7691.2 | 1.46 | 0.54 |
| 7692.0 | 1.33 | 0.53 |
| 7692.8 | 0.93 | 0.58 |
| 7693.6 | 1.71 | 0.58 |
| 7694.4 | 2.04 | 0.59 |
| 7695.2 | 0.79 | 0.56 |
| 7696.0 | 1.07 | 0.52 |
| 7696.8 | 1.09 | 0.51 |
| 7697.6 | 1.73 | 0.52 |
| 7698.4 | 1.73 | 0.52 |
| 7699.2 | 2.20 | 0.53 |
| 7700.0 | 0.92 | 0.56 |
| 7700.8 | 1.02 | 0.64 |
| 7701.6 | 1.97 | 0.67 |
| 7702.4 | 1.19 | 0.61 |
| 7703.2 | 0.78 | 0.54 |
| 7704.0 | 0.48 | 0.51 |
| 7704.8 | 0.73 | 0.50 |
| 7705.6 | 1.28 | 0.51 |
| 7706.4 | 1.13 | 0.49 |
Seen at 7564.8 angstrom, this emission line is [N II]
